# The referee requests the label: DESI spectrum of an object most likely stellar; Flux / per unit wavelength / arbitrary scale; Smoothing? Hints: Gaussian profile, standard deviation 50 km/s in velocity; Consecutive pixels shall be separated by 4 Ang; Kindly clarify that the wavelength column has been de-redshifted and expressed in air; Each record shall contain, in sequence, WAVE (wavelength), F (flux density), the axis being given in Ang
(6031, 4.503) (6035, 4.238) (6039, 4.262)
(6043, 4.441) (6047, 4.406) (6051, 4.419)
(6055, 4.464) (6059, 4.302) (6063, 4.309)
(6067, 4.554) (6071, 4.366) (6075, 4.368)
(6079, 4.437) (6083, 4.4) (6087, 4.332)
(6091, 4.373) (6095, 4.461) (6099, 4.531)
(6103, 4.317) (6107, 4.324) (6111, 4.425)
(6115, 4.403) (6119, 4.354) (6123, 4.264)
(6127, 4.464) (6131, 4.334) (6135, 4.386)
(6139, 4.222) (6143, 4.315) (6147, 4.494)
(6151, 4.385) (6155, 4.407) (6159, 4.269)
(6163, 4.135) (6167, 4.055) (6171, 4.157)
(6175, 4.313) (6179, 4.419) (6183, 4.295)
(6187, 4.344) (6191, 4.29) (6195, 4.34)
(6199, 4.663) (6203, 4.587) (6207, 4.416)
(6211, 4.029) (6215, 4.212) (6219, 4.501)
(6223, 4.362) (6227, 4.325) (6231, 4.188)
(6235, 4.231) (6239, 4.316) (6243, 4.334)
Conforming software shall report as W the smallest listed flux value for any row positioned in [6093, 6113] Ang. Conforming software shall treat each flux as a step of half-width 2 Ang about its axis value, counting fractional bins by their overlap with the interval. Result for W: 4.317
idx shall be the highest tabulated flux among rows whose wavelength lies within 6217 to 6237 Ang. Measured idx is 4.501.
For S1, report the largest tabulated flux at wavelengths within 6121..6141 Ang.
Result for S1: 4.464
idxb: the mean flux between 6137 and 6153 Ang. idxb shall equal 4.35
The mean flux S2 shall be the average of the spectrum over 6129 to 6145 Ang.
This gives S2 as 4.31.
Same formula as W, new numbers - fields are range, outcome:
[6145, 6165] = 4.135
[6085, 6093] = 4.332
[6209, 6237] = 4.029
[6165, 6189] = 4.055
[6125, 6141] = 4.222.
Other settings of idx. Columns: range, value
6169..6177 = 4.313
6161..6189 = 4.419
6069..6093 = 4.437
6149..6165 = 4.407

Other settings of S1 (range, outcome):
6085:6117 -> 4.531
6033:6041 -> 4.262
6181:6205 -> 4.663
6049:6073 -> 4.554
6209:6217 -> 4.212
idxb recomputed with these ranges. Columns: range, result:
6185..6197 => 4.32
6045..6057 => 4.43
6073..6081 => 4.4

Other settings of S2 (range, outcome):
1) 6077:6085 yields 4.42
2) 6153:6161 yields 4.34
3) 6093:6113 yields 4.41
